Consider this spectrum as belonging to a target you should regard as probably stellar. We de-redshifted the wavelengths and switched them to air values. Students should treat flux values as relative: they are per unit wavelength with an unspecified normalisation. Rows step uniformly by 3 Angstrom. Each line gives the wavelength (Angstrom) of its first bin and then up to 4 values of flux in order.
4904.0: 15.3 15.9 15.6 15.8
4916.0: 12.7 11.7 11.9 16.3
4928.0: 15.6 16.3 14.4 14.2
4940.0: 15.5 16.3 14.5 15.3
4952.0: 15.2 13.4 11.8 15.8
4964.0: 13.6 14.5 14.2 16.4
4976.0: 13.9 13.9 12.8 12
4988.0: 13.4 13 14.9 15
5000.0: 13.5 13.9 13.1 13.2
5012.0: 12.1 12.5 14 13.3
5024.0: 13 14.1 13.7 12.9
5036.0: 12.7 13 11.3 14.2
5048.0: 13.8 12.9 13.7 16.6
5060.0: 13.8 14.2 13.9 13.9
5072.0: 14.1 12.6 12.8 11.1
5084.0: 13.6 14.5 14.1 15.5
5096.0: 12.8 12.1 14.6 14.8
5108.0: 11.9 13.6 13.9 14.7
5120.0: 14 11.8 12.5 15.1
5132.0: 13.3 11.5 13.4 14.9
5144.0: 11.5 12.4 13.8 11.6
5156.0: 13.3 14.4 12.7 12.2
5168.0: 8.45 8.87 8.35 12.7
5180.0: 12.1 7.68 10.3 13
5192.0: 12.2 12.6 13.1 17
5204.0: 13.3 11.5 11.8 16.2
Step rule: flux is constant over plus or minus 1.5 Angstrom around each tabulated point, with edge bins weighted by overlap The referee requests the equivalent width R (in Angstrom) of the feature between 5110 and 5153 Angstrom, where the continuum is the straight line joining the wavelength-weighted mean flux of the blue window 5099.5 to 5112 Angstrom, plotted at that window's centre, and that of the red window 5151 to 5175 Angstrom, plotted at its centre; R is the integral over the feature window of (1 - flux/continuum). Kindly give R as -2.3 Angstrom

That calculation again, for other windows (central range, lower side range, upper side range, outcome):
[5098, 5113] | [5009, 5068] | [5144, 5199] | -1.10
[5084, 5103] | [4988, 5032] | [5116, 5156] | -0.93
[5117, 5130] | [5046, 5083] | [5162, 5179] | -1.77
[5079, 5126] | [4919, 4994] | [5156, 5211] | -2.89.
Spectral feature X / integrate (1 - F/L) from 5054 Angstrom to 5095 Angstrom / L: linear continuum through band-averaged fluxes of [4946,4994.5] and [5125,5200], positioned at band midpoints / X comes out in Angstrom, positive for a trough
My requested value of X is -2.9 Angstrom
